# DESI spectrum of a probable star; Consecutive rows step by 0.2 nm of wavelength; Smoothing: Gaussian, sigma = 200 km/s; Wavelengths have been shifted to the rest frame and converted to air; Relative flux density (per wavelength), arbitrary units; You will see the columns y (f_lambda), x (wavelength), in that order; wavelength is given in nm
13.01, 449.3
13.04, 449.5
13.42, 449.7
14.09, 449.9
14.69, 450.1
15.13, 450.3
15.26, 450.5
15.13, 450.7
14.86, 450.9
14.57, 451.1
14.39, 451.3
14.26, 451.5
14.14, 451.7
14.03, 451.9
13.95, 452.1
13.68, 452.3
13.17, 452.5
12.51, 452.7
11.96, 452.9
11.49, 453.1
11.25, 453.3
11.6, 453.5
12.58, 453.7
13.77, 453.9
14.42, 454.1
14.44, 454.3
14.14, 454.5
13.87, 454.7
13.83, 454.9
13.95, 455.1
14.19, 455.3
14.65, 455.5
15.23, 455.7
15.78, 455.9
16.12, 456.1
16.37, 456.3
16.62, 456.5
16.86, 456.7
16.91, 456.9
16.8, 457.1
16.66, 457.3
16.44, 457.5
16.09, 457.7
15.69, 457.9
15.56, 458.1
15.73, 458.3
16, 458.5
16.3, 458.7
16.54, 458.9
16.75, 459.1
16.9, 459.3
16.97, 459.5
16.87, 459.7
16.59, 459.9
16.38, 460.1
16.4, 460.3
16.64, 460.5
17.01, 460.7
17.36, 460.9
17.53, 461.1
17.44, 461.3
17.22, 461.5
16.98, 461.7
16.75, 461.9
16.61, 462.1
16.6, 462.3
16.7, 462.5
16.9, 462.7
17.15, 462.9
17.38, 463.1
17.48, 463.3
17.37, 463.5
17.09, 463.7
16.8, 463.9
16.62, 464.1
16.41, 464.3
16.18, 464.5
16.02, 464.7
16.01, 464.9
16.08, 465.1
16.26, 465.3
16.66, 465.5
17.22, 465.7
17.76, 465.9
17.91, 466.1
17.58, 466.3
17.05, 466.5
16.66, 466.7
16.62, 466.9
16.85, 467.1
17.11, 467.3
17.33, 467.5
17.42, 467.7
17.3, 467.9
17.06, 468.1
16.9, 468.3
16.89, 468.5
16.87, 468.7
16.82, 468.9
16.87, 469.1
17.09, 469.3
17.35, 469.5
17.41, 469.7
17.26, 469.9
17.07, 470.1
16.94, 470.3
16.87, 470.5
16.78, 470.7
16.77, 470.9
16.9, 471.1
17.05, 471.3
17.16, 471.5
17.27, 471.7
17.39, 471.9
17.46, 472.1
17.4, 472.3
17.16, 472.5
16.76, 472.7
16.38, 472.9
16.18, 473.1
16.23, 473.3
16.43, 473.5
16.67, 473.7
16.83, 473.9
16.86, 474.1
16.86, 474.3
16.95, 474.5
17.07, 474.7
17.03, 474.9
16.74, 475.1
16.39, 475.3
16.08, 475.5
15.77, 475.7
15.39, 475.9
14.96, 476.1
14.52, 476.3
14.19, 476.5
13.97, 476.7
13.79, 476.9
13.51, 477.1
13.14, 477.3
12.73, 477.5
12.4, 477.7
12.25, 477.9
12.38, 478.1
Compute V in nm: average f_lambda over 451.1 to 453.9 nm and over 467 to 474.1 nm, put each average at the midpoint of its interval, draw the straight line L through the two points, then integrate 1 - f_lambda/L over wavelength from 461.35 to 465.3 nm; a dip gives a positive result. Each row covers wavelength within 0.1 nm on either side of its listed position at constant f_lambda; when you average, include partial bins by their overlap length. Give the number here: -0.34 nm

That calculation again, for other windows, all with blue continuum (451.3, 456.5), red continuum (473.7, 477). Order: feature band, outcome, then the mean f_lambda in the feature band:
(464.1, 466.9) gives -0.34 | 16.7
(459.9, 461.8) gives -0.32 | 17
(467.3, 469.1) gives -0.22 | 17.1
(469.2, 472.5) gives -0.36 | 17.1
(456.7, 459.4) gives -0.40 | 16.4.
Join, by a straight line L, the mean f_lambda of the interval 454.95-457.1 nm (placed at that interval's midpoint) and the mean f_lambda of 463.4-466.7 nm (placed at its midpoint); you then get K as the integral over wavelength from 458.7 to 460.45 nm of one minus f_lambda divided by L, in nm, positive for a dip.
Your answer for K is -0.06 nm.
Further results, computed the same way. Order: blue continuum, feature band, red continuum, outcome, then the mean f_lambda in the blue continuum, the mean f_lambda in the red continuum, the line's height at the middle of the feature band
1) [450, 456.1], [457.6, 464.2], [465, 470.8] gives -0.50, 13.9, 17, 15.6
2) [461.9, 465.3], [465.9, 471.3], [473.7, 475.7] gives -0.12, 16.7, 16.7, 16.7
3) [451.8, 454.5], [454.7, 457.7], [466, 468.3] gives -0.38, 13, 17.2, 13.9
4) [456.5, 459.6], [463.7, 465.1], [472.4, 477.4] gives -0.02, 16.4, 15.8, 16.2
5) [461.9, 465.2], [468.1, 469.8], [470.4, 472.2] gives -0.01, 16.7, 17.1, 17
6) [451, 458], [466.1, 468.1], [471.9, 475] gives -0.14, 14.5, 16.8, 16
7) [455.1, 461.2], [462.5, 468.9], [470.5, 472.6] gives -0.06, 16.3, 17.1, 16.8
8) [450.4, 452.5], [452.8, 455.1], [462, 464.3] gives 0.29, 14.4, 16.9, 14.9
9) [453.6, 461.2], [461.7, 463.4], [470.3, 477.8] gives -0.11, 15.8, 16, 15.9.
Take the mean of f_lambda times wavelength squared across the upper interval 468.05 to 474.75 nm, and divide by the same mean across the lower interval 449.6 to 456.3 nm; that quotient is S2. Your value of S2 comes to 1.31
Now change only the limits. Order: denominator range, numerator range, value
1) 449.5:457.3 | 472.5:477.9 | 1.19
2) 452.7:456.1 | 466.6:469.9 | 1.33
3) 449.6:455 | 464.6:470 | 1.32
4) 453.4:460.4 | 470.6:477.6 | 1.11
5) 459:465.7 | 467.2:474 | 1.05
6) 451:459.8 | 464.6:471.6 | 1.21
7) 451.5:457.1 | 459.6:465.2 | 1.23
